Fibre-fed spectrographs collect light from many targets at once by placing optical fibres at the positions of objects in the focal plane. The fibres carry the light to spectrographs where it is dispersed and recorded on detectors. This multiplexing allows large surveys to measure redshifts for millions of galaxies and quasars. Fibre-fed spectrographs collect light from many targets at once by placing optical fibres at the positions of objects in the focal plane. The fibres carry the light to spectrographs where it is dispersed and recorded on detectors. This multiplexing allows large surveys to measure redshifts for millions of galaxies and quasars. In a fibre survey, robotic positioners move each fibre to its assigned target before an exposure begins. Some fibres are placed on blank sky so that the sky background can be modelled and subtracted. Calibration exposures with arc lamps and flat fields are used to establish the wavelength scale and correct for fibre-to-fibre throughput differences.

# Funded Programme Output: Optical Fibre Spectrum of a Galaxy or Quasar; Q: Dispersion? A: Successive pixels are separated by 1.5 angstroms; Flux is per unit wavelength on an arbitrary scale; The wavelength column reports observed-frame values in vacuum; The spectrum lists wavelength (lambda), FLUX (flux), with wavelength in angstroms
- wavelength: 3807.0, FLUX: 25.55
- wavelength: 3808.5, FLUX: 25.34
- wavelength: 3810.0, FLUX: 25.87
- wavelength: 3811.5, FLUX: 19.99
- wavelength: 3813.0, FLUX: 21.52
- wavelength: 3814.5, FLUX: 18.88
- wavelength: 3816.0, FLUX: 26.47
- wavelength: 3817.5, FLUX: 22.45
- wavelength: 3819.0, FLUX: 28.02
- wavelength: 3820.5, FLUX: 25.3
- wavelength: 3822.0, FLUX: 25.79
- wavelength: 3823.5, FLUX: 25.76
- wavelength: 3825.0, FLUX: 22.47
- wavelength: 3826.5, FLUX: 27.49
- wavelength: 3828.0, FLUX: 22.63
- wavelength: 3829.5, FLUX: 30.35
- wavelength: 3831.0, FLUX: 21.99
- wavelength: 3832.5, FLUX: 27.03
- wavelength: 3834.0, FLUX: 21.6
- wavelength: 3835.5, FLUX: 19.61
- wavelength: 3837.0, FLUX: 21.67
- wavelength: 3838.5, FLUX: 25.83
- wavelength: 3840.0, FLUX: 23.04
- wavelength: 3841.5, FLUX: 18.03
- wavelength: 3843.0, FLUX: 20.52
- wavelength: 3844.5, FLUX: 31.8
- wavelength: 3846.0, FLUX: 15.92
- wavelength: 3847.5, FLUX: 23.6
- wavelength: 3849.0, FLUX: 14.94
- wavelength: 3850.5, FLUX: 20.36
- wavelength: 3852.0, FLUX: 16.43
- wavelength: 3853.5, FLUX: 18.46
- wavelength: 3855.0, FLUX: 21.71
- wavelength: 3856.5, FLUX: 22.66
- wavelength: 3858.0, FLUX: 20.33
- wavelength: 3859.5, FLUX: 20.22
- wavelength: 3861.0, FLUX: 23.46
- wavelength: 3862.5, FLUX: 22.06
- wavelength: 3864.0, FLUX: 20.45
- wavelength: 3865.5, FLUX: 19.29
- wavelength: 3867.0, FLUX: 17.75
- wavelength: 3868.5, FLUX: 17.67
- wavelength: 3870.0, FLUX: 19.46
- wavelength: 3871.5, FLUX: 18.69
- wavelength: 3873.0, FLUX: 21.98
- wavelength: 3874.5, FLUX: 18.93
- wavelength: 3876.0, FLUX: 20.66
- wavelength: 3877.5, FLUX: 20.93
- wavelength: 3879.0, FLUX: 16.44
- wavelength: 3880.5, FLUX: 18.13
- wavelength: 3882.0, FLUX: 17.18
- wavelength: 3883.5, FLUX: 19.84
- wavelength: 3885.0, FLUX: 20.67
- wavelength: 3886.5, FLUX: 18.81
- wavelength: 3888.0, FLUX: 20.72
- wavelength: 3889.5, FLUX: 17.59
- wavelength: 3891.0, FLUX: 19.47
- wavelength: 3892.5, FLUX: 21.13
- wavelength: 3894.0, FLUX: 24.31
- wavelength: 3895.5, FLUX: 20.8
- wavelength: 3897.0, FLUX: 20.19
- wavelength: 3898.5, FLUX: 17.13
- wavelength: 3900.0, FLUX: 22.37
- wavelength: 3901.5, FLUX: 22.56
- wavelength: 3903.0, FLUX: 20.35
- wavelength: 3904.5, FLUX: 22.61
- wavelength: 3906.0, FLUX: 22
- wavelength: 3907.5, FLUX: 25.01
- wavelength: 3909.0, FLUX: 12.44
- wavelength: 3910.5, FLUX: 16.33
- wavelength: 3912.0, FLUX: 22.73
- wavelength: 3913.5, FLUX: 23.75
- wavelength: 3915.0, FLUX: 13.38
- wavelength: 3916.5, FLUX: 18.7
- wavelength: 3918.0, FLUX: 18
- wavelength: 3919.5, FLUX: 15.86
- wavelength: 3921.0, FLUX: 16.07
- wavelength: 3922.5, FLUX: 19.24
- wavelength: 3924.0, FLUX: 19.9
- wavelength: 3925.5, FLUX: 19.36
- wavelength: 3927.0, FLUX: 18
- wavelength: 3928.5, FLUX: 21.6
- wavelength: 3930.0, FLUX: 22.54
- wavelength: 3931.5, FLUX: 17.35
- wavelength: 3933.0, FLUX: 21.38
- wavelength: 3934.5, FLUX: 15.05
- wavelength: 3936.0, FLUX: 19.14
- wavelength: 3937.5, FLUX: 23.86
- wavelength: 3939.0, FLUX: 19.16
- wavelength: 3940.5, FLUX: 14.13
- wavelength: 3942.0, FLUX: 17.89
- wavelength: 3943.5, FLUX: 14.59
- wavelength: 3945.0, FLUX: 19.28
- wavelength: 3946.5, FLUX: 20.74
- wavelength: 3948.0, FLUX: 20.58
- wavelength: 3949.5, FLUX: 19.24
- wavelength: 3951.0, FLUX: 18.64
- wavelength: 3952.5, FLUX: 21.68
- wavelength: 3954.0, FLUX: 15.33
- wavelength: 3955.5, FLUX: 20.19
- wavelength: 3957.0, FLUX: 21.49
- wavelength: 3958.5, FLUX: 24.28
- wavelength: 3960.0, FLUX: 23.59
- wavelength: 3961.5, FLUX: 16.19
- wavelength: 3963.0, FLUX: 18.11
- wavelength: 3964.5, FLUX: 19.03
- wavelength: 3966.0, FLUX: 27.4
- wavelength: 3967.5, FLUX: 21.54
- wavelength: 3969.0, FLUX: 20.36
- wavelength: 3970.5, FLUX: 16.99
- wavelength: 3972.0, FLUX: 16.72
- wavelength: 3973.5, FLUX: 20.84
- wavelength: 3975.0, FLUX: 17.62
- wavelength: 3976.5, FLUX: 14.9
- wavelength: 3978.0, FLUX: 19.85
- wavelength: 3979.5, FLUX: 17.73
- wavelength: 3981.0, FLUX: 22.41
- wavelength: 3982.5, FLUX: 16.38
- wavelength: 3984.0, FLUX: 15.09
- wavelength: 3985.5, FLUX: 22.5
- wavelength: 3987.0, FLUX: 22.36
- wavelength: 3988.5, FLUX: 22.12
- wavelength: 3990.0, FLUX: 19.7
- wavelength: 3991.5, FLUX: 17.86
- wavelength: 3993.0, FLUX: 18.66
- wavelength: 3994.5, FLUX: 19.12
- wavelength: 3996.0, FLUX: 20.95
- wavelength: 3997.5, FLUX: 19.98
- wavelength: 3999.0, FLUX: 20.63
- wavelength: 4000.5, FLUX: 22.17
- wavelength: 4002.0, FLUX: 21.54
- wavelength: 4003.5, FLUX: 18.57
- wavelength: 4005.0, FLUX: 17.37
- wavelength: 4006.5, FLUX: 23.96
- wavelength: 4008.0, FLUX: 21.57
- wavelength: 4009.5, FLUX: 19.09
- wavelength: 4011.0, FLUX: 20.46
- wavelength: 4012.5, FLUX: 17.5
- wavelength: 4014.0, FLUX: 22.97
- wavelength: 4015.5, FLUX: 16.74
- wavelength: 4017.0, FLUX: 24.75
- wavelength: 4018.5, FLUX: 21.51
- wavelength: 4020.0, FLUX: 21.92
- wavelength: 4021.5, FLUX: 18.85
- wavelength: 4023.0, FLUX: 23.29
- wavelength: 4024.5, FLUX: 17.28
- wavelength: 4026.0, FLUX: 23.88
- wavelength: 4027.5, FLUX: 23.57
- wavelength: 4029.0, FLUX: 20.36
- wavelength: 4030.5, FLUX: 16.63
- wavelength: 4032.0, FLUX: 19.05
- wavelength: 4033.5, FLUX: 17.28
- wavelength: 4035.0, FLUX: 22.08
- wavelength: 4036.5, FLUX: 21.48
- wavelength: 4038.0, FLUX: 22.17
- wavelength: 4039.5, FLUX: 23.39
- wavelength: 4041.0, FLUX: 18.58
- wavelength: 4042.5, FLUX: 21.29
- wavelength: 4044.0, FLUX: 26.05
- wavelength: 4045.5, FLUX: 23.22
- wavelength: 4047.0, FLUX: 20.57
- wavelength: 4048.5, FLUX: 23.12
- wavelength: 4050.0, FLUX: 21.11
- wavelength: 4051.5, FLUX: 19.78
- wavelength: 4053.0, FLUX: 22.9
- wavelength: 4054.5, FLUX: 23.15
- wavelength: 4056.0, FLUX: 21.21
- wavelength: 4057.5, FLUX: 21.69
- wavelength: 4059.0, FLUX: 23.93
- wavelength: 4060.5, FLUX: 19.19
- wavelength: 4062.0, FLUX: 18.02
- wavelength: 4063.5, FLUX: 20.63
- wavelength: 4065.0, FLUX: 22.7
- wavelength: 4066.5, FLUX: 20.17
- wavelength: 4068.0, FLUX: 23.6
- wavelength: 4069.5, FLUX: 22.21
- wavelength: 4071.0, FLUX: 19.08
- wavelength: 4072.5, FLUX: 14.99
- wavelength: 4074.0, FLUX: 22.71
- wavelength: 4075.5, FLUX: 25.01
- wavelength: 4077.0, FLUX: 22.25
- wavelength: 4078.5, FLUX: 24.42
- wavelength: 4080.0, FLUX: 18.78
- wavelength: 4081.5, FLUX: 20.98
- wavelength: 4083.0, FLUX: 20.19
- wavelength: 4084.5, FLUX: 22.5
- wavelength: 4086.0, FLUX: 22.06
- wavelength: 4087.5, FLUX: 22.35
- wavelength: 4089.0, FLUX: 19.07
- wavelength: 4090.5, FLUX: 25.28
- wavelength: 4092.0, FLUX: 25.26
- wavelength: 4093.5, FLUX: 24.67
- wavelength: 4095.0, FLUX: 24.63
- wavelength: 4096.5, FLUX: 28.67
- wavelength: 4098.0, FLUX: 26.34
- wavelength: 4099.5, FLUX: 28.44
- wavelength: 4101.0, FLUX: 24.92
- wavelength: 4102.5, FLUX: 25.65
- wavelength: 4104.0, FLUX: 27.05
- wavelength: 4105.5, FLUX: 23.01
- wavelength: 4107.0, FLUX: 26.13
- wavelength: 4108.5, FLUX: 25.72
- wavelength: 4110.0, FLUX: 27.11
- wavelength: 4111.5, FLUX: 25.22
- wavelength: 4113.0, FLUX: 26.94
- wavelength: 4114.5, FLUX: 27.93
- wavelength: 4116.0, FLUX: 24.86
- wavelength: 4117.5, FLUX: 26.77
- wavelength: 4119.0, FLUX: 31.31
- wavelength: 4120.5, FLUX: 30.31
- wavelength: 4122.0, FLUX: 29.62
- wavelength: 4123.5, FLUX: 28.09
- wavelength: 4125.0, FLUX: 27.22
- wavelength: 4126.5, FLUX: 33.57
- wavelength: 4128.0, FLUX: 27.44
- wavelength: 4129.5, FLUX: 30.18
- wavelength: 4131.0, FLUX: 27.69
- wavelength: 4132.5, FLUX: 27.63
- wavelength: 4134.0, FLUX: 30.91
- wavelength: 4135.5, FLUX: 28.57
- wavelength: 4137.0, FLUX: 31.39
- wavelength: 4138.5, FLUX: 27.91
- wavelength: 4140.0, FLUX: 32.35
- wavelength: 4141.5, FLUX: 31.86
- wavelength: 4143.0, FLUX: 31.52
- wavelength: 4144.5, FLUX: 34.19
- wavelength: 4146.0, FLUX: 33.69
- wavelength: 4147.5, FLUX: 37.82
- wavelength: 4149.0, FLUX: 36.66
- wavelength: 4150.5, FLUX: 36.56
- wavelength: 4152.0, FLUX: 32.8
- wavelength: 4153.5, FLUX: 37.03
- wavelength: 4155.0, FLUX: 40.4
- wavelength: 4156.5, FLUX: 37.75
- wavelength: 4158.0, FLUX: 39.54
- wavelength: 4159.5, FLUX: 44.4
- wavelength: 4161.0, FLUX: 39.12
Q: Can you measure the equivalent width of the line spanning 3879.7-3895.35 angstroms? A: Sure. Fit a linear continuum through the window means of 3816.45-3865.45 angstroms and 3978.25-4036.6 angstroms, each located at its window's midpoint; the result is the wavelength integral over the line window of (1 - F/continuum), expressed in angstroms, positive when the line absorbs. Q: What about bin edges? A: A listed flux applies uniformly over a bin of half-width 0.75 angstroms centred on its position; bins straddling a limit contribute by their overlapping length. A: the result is 1.5 angstroms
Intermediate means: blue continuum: 22.5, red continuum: 20.2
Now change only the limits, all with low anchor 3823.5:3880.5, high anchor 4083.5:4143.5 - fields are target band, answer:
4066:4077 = 2.1 angstroms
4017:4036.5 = 3.5 angstroms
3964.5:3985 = 4.2 angstroms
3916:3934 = 3.1 angstroms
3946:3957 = 1.8 angstroms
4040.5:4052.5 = 1.8 angstroms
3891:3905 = 0.7 angstroms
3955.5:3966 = 1.2 angstroms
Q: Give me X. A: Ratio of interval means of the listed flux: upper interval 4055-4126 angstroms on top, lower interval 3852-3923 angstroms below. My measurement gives 1.22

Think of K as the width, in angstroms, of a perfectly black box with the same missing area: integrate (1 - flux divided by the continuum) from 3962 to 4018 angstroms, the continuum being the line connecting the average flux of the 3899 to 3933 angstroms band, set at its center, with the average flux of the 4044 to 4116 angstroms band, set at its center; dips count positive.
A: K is 3.46 angstroms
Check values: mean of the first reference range 19.6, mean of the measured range 19.9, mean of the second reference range 23.1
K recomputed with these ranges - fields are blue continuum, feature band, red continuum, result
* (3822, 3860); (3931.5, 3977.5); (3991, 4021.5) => 3.61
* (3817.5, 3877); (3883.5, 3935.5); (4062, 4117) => 6.29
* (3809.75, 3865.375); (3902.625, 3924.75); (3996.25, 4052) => 2.82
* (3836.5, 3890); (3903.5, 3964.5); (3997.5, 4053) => 3.80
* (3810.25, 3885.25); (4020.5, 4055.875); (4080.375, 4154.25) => 6.63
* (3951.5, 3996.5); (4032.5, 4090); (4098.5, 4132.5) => 7.15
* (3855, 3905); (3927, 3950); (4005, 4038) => 1.46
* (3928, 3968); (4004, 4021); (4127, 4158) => 2.44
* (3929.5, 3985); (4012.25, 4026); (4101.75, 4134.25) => 1.01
